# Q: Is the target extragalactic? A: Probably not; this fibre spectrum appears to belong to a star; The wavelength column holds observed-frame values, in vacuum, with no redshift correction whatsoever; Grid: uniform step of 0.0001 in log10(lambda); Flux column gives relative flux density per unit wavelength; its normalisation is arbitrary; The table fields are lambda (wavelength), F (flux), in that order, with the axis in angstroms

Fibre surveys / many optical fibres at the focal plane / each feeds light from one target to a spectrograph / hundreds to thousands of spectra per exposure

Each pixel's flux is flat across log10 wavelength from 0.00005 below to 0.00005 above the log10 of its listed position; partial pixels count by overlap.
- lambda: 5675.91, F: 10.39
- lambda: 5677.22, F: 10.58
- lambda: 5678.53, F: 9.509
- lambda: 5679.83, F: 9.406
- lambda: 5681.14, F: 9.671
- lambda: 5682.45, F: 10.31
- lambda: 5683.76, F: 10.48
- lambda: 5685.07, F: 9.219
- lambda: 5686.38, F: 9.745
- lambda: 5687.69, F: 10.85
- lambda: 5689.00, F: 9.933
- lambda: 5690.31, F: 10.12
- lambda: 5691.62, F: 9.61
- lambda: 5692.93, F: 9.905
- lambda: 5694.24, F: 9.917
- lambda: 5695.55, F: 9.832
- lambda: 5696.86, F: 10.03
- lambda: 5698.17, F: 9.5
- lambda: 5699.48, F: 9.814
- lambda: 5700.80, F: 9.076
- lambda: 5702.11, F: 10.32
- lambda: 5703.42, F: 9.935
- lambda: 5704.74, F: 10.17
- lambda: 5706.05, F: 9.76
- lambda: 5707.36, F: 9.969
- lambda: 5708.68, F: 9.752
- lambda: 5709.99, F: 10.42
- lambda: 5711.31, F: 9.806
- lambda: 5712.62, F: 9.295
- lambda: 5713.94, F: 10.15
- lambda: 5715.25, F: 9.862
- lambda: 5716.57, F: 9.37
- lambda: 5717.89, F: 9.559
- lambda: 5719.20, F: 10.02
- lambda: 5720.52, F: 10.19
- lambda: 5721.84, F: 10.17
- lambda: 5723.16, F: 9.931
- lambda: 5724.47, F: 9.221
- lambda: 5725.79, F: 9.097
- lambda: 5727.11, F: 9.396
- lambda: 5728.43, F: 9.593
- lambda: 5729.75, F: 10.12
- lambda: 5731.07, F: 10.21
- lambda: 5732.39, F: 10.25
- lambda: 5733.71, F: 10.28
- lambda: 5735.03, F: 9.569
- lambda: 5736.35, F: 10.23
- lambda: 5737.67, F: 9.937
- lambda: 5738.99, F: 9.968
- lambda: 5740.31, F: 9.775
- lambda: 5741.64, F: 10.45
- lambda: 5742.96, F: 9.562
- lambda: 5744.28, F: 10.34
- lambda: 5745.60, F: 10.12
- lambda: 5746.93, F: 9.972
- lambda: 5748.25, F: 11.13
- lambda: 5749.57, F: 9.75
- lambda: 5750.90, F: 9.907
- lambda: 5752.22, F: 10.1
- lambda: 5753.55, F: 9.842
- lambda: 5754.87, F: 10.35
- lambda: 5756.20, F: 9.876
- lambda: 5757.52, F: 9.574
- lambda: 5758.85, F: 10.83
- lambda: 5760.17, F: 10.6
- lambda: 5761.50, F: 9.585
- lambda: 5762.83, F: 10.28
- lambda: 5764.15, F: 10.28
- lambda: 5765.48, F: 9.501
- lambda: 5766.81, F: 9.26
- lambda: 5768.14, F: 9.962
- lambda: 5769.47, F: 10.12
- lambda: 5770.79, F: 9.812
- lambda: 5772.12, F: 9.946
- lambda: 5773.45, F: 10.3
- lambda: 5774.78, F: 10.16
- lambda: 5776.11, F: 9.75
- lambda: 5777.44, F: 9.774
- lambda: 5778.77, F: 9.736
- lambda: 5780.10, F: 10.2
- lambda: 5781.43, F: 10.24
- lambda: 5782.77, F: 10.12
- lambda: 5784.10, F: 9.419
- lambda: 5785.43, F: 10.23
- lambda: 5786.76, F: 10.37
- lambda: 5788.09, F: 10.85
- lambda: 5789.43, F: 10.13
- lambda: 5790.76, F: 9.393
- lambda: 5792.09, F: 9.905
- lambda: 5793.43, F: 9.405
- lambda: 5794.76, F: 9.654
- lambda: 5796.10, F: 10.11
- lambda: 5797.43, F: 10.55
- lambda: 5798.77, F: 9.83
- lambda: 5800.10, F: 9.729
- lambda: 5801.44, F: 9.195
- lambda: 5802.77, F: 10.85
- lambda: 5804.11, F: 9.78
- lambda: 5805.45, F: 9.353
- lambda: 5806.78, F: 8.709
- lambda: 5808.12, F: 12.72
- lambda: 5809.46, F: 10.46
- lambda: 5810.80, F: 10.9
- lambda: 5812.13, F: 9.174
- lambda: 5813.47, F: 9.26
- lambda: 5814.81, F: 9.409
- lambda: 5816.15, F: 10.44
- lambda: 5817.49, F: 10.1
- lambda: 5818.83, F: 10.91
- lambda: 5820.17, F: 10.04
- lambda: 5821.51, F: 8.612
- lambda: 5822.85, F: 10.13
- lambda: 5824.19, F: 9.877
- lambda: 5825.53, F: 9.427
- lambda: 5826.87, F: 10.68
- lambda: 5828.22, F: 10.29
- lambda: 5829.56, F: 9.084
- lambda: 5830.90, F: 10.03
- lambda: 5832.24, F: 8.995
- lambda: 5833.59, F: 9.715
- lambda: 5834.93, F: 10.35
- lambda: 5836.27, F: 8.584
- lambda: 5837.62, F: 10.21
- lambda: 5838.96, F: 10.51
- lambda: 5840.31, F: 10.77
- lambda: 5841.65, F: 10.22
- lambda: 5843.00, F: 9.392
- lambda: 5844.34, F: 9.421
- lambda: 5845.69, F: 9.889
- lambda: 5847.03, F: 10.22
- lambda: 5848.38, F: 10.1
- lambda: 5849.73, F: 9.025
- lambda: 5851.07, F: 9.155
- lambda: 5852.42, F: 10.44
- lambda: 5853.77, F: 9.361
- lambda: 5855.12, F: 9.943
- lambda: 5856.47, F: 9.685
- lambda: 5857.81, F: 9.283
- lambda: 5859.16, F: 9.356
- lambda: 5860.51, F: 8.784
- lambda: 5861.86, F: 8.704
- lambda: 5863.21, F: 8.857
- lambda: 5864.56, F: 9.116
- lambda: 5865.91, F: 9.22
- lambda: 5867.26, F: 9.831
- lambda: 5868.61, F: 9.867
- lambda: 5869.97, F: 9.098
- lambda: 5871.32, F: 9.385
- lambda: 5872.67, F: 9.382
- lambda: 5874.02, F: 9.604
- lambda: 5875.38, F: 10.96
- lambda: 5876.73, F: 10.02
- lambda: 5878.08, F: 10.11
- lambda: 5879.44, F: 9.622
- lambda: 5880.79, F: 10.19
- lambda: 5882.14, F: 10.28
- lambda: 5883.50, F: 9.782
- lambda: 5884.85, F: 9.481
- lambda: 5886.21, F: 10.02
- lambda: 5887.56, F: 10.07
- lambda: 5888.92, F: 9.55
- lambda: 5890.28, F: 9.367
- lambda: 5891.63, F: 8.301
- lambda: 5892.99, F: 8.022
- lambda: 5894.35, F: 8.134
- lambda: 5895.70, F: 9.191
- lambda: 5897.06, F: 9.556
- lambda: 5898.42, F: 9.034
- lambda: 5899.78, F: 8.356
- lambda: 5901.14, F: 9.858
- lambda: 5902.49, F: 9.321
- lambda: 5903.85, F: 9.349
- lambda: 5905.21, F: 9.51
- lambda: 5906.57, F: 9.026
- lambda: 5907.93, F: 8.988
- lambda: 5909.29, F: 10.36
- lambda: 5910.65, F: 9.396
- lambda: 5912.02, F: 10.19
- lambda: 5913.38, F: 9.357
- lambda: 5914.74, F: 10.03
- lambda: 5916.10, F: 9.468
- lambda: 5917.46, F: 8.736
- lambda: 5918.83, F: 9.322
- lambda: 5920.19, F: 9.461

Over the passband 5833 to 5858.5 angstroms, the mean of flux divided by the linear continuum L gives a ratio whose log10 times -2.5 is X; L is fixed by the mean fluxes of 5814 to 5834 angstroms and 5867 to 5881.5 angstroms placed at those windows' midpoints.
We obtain 0.00 mag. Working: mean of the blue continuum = 9.84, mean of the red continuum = 9.83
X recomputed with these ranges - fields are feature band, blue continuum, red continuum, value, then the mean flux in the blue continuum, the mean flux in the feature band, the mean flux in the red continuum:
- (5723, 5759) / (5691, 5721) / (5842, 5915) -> -0.02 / 9.84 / 9.97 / 9.49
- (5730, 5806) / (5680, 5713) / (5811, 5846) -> -0.02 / 9.9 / 10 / 9.84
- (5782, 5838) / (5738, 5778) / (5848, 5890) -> -0.01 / 10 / 9.93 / 9.62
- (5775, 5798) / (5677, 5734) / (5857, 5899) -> -0.04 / 9.86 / 9.99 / 9.43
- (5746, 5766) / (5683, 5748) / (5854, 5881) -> -0.03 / 9.9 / 10.1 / 9.54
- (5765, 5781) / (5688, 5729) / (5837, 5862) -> -0.01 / 9.81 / 9.89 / 9.73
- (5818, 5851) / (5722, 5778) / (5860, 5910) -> -0.02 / 9.97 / 9.84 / 9.42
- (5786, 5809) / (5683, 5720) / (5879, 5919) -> -0.04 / 9.87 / 10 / 9.4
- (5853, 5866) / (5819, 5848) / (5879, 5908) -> 0.04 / 9.85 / 9.24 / 9.33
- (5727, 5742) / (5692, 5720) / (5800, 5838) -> -0.02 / 9.83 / 9.99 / 9.9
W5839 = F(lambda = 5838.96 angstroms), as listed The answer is 10.51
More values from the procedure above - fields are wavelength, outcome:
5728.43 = 9.593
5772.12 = 9.946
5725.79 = 9.097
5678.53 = 9.509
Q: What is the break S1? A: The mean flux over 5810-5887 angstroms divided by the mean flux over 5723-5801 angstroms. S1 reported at 0.98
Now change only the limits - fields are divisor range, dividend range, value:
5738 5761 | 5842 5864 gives 0.94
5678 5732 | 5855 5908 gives 0.96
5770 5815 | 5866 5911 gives 0.95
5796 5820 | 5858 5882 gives 0.95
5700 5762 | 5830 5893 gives 0.97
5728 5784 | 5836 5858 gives 0.98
